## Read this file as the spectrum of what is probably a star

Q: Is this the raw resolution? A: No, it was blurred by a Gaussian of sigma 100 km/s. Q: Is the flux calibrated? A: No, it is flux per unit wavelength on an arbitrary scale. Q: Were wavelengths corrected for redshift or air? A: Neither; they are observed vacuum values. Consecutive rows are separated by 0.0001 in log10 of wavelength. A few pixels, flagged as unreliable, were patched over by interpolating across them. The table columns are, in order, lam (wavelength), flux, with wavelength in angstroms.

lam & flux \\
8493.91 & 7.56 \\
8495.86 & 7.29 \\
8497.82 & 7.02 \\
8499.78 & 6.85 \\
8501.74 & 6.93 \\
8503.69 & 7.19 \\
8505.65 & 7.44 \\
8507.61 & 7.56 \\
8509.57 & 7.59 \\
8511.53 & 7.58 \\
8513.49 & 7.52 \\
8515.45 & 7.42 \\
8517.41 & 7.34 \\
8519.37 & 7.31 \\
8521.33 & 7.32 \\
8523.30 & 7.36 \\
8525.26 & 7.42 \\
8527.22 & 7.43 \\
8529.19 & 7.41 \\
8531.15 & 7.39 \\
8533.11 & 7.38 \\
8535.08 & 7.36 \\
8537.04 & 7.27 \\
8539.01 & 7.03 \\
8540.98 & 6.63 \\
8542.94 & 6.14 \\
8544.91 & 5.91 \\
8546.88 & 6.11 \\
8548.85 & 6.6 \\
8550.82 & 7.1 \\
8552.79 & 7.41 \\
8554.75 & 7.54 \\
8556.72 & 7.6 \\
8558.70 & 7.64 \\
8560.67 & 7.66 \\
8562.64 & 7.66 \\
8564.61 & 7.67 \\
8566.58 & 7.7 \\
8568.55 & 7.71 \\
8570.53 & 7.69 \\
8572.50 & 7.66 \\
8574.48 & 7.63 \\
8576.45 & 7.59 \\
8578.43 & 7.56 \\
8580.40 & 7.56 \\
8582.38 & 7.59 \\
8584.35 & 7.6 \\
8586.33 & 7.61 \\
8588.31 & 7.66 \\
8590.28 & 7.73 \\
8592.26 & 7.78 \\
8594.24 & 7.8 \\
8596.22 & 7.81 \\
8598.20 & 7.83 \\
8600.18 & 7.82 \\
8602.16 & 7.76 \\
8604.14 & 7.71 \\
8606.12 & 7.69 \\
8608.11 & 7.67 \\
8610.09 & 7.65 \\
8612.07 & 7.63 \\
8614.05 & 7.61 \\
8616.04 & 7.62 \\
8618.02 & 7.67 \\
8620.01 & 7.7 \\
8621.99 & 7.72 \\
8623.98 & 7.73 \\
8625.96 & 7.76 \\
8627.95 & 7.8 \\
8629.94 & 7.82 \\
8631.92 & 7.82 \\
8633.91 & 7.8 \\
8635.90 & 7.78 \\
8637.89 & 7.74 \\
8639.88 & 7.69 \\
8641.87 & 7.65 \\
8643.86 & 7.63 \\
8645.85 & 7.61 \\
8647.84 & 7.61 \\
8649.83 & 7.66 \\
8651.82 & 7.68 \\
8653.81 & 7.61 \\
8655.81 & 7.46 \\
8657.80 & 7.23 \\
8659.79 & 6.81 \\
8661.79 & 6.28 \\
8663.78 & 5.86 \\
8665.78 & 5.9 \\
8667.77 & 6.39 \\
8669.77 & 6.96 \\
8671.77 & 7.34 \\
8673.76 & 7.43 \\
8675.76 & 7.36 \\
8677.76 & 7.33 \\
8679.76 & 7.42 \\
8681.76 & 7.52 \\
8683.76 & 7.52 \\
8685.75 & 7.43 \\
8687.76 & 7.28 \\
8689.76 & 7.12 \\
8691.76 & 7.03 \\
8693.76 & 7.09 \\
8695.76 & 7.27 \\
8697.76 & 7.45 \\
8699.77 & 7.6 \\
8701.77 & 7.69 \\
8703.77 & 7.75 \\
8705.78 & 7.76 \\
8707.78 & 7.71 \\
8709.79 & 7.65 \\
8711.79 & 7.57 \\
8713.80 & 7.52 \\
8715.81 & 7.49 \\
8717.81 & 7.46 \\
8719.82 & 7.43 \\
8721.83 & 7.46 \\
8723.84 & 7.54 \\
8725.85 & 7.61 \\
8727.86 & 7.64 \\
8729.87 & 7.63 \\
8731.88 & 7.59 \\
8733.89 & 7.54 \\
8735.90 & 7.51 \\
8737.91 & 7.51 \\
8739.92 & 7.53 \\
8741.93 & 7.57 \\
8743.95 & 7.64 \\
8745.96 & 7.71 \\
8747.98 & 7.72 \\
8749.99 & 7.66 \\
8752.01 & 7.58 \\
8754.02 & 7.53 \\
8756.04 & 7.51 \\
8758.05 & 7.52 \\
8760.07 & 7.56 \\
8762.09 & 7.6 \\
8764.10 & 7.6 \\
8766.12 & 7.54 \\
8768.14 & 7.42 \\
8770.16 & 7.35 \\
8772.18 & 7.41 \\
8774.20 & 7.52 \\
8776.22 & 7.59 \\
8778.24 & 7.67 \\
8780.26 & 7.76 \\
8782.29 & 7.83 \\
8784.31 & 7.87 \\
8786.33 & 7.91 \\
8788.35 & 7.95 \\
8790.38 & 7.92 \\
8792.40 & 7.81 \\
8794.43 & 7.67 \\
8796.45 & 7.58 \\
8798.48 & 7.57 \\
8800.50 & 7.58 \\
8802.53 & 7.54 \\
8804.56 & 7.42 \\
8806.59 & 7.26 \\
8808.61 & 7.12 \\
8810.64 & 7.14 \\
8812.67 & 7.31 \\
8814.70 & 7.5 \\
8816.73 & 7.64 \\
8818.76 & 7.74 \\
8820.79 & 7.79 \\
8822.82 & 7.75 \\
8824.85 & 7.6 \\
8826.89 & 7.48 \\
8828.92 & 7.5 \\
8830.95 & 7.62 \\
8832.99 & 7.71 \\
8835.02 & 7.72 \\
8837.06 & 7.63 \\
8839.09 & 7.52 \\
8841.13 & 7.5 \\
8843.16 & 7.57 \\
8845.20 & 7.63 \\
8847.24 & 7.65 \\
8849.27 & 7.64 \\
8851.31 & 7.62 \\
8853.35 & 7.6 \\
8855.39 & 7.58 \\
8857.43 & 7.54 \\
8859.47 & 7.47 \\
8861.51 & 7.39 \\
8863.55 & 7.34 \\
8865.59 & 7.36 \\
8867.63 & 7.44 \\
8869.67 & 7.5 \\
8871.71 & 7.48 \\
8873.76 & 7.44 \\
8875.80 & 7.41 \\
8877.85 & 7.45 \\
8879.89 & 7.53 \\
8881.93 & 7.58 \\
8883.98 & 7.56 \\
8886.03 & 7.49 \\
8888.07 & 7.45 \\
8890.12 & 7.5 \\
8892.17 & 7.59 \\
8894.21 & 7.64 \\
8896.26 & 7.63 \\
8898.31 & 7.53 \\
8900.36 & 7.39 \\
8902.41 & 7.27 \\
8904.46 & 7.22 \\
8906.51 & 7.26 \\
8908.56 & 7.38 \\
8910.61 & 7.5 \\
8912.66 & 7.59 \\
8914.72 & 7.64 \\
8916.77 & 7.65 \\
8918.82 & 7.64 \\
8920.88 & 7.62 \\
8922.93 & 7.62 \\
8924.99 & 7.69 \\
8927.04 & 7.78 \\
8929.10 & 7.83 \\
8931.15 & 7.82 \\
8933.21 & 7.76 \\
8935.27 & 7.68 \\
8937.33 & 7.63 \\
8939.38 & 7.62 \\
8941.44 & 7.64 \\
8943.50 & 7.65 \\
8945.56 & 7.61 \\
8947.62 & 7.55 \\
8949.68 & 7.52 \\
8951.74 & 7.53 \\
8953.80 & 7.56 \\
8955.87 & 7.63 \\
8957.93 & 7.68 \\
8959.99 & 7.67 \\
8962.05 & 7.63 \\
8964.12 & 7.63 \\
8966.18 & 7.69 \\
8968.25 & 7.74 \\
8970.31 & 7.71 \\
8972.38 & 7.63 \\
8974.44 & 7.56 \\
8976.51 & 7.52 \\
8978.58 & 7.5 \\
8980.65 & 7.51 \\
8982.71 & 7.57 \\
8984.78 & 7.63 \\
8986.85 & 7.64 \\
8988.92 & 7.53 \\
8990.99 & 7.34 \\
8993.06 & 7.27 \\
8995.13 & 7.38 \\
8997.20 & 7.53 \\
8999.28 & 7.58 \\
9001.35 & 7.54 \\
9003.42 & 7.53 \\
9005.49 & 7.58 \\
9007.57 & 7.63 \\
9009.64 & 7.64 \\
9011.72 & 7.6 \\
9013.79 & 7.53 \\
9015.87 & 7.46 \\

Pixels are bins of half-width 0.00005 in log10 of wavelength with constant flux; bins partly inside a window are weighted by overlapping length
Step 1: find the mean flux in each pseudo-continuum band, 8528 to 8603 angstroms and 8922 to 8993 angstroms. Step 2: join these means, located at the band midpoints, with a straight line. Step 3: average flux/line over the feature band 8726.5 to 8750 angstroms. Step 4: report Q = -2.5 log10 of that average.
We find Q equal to -0.01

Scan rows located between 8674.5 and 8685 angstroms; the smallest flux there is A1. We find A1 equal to 7.33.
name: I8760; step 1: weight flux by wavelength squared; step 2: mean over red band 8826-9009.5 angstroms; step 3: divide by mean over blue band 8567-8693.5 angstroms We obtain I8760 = 1.08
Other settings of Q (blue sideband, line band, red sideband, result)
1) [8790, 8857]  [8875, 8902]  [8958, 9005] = 0.01 mag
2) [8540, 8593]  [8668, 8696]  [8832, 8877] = 0.02 mag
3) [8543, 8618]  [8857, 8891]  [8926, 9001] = 0.02 mag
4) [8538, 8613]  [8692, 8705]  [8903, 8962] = 0.01 mag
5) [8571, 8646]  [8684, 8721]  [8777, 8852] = 0.03 mag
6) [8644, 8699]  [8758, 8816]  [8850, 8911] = -0.03 mag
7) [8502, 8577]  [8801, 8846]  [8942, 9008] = -0.01 mag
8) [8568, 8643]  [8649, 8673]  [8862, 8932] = 0.11 mag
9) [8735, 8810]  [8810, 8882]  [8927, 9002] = 0.01 mag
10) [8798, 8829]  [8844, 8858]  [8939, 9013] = -0.01 mag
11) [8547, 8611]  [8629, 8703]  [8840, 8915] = 0.04 mag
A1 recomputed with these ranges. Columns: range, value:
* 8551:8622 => 7.41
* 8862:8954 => 7.22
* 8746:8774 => 7.35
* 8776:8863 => 7.12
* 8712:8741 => 7.43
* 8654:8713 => 5.86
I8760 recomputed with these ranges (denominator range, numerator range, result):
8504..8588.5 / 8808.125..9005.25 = 1.12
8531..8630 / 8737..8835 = 1.06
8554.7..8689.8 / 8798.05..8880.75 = 1.05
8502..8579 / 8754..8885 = 1.10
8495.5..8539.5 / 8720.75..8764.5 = 1.09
